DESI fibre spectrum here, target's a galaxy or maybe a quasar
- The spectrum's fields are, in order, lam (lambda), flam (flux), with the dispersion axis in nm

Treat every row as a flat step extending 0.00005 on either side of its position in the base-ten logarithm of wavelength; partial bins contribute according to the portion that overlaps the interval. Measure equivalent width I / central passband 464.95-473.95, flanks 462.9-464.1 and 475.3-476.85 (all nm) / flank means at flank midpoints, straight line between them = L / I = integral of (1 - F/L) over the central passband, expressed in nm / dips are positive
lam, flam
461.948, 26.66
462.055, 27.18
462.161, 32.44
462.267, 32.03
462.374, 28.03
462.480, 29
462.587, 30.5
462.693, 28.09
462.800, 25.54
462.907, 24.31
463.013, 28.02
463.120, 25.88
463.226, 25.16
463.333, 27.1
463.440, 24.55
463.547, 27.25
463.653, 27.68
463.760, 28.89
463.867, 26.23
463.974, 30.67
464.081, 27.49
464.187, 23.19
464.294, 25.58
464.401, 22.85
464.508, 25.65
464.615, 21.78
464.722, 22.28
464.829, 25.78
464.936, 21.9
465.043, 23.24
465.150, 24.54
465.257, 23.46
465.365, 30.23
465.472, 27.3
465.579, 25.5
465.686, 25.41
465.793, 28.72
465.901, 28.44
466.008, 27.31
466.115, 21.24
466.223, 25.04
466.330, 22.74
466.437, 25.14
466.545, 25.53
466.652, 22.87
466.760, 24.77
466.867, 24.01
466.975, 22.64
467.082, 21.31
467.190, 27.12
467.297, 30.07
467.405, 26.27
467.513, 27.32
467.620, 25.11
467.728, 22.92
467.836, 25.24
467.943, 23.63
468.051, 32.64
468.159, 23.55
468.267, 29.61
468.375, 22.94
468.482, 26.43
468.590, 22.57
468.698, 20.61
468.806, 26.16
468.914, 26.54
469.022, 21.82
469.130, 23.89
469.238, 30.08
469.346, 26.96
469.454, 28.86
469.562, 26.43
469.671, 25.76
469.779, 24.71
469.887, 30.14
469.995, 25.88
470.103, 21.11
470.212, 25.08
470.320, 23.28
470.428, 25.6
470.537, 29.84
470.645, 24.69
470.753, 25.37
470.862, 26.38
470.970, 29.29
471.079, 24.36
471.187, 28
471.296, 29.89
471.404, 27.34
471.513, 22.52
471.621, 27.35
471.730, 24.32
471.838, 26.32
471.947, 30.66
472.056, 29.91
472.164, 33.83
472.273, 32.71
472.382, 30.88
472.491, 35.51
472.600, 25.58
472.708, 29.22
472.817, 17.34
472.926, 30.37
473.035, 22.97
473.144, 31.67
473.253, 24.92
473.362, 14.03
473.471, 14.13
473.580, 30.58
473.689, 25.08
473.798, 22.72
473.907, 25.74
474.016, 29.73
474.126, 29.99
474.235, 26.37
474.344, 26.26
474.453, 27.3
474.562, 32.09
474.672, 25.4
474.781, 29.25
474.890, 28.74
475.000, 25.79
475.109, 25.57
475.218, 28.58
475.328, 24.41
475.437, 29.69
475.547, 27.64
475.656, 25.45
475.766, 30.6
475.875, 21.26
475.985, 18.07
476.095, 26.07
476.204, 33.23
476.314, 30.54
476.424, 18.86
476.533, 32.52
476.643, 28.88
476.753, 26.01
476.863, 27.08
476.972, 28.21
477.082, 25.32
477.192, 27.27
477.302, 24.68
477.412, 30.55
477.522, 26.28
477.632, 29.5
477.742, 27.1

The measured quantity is 0.32 nm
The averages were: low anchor 27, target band 25.9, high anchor 26.7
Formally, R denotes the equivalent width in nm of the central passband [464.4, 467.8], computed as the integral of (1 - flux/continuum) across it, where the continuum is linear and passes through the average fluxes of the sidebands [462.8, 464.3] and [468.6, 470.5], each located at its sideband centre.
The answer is 0.14 nm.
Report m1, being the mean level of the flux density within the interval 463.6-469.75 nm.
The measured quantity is 25.5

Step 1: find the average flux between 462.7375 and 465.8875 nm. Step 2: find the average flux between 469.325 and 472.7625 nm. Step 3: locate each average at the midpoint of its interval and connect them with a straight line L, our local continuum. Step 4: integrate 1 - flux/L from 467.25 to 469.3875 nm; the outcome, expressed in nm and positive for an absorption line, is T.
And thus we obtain 0.085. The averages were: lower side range 25.8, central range 25.7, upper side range 27.4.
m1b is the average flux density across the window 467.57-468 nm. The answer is 24.3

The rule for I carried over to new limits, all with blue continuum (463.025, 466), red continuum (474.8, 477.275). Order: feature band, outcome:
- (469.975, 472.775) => -0.11 nm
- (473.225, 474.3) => 0.09 nm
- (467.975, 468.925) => 0.02 nm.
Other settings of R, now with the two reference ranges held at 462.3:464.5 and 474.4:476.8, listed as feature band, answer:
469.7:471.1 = 0.058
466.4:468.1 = 0.095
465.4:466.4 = 0.039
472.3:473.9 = 0.091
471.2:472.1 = -0.010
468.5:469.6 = 0.063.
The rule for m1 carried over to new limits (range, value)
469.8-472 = 26.3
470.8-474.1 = 26.8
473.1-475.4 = 26.1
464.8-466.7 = 25.2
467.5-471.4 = 25.9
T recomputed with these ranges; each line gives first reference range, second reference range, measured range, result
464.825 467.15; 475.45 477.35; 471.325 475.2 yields -0.13 nm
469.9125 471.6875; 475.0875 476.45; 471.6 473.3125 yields -0.14 nm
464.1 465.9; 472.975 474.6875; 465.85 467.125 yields 0.04 nm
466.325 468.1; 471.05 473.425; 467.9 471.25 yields 0.04 nm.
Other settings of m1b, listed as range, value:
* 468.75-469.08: 24.8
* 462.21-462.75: 29.5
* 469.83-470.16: 25.7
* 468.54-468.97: 24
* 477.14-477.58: 27.2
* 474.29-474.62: 28.5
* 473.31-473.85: 21.3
